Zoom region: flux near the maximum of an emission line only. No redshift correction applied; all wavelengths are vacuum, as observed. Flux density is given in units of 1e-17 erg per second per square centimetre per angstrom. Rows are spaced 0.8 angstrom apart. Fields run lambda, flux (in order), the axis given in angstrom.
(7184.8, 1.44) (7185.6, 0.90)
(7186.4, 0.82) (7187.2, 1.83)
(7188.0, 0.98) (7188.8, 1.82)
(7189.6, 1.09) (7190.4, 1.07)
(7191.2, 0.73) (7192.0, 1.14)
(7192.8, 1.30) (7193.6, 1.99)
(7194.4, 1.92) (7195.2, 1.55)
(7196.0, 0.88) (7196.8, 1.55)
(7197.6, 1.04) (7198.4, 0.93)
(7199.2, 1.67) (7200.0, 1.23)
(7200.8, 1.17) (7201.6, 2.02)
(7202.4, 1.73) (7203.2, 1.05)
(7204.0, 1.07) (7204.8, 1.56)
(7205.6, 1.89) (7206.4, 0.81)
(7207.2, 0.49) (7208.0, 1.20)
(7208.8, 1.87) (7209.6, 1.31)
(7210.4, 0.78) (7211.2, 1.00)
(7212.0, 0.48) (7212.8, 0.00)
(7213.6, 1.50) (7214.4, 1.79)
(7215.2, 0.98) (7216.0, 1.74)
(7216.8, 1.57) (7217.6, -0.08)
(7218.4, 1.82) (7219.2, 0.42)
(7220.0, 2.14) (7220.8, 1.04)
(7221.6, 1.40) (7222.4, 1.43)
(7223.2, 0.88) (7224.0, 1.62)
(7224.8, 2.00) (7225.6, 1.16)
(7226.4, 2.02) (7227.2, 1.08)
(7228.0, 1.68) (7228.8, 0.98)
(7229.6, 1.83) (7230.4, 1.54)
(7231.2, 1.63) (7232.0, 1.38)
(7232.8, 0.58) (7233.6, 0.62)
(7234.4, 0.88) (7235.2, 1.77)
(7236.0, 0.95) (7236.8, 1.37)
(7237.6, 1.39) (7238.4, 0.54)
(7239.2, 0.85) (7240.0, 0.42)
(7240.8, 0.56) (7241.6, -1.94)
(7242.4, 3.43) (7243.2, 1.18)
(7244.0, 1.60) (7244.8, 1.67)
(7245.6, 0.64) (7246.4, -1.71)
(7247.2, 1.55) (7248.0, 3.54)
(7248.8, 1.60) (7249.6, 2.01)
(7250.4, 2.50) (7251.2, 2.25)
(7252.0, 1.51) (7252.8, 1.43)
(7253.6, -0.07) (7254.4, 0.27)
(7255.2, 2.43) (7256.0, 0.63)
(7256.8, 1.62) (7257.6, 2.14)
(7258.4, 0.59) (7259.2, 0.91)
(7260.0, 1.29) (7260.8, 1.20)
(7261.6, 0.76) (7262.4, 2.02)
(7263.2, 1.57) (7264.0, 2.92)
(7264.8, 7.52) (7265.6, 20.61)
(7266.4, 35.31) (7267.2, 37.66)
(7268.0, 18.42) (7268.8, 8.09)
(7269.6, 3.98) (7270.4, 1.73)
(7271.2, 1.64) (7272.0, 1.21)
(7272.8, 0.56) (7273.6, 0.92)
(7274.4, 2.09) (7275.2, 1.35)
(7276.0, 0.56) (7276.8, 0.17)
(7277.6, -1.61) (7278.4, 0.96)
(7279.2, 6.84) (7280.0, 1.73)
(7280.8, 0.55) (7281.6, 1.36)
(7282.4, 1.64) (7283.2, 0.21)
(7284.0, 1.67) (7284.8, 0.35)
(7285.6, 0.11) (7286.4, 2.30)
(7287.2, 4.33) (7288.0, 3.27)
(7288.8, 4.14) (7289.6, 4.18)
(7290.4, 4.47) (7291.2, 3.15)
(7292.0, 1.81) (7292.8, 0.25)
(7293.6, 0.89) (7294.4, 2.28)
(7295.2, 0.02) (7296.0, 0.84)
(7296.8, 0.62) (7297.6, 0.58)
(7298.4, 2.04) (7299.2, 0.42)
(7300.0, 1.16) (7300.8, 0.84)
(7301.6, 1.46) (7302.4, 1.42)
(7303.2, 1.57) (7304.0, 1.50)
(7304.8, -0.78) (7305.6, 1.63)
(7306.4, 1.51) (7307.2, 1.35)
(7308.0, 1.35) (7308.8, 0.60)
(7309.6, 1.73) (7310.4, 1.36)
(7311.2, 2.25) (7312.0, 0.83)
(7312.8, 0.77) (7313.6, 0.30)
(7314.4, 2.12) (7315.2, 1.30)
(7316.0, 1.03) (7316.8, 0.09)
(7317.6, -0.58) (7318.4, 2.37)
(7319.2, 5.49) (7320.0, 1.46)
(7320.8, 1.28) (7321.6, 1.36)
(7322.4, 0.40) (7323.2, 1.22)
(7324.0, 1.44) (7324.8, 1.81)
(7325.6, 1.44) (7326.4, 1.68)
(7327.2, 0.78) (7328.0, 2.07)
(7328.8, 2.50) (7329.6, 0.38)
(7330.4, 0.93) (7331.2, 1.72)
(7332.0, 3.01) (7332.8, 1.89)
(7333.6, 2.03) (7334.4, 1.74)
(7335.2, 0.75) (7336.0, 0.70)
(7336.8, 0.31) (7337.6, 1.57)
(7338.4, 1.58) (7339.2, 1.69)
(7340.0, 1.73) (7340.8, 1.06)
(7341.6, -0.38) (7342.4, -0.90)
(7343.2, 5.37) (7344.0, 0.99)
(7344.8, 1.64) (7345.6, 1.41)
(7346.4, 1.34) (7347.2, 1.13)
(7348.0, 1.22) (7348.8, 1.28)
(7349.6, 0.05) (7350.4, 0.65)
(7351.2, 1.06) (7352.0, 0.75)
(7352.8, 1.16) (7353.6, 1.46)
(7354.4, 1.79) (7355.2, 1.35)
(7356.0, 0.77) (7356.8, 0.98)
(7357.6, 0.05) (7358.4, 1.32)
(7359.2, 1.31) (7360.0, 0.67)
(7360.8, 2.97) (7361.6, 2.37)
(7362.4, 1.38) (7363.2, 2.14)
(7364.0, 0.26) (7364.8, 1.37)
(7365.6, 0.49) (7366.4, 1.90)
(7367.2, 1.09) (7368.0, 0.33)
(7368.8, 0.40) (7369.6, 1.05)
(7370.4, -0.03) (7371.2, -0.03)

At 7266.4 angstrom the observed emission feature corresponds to Halpha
